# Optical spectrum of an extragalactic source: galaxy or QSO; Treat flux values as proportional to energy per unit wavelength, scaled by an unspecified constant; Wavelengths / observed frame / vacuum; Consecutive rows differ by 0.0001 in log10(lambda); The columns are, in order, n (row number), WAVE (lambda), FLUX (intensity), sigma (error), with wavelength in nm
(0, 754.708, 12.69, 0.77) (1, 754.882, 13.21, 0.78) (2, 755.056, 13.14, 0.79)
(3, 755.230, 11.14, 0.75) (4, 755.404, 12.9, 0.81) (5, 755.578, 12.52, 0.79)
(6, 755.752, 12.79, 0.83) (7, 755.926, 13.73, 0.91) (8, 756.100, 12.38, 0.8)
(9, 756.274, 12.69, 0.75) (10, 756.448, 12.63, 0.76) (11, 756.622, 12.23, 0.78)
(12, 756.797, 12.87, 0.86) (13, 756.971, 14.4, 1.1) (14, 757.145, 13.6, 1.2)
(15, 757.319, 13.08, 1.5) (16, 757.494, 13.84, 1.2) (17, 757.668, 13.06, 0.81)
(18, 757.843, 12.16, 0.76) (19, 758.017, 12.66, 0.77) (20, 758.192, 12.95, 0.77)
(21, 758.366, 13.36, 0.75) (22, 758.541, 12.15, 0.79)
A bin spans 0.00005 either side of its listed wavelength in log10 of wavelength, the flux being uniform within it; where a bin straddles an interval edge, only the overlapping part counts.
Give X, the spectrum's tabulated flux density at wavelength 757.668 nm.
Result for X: 13.06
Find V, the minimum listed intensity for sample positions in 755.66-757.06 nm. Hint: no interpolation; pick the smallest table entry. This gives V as 12.23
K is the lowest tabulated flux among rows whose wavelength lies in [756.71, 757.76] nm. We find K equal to 12.87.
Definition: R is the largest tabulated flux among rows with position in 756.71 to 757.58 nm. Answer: 14.4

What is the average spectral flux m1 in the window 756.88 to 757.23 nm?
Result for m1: 14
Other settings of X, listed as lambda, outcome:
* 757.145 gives 13.6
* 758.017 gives 12.66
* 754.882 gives 13.21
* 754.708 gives 12.69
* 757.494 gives 13.84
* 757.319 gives 13.08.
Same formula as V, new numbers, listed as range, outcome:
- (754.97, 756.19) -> 11.14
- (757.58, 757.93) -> 12.16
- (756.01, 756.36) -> 12.38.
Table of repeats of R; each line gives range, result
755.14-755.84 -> 12.9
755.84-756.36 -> 13.73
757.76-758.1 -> 12.66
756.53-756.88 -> 12.87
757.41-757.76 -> 13.84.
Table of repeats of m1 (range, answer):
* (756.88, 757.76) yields 13.6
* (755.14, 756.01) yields 12.6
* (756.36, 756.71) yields 12.4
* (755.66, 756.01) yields 13.2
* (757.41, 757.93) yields 13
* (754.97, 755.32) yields 12.1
